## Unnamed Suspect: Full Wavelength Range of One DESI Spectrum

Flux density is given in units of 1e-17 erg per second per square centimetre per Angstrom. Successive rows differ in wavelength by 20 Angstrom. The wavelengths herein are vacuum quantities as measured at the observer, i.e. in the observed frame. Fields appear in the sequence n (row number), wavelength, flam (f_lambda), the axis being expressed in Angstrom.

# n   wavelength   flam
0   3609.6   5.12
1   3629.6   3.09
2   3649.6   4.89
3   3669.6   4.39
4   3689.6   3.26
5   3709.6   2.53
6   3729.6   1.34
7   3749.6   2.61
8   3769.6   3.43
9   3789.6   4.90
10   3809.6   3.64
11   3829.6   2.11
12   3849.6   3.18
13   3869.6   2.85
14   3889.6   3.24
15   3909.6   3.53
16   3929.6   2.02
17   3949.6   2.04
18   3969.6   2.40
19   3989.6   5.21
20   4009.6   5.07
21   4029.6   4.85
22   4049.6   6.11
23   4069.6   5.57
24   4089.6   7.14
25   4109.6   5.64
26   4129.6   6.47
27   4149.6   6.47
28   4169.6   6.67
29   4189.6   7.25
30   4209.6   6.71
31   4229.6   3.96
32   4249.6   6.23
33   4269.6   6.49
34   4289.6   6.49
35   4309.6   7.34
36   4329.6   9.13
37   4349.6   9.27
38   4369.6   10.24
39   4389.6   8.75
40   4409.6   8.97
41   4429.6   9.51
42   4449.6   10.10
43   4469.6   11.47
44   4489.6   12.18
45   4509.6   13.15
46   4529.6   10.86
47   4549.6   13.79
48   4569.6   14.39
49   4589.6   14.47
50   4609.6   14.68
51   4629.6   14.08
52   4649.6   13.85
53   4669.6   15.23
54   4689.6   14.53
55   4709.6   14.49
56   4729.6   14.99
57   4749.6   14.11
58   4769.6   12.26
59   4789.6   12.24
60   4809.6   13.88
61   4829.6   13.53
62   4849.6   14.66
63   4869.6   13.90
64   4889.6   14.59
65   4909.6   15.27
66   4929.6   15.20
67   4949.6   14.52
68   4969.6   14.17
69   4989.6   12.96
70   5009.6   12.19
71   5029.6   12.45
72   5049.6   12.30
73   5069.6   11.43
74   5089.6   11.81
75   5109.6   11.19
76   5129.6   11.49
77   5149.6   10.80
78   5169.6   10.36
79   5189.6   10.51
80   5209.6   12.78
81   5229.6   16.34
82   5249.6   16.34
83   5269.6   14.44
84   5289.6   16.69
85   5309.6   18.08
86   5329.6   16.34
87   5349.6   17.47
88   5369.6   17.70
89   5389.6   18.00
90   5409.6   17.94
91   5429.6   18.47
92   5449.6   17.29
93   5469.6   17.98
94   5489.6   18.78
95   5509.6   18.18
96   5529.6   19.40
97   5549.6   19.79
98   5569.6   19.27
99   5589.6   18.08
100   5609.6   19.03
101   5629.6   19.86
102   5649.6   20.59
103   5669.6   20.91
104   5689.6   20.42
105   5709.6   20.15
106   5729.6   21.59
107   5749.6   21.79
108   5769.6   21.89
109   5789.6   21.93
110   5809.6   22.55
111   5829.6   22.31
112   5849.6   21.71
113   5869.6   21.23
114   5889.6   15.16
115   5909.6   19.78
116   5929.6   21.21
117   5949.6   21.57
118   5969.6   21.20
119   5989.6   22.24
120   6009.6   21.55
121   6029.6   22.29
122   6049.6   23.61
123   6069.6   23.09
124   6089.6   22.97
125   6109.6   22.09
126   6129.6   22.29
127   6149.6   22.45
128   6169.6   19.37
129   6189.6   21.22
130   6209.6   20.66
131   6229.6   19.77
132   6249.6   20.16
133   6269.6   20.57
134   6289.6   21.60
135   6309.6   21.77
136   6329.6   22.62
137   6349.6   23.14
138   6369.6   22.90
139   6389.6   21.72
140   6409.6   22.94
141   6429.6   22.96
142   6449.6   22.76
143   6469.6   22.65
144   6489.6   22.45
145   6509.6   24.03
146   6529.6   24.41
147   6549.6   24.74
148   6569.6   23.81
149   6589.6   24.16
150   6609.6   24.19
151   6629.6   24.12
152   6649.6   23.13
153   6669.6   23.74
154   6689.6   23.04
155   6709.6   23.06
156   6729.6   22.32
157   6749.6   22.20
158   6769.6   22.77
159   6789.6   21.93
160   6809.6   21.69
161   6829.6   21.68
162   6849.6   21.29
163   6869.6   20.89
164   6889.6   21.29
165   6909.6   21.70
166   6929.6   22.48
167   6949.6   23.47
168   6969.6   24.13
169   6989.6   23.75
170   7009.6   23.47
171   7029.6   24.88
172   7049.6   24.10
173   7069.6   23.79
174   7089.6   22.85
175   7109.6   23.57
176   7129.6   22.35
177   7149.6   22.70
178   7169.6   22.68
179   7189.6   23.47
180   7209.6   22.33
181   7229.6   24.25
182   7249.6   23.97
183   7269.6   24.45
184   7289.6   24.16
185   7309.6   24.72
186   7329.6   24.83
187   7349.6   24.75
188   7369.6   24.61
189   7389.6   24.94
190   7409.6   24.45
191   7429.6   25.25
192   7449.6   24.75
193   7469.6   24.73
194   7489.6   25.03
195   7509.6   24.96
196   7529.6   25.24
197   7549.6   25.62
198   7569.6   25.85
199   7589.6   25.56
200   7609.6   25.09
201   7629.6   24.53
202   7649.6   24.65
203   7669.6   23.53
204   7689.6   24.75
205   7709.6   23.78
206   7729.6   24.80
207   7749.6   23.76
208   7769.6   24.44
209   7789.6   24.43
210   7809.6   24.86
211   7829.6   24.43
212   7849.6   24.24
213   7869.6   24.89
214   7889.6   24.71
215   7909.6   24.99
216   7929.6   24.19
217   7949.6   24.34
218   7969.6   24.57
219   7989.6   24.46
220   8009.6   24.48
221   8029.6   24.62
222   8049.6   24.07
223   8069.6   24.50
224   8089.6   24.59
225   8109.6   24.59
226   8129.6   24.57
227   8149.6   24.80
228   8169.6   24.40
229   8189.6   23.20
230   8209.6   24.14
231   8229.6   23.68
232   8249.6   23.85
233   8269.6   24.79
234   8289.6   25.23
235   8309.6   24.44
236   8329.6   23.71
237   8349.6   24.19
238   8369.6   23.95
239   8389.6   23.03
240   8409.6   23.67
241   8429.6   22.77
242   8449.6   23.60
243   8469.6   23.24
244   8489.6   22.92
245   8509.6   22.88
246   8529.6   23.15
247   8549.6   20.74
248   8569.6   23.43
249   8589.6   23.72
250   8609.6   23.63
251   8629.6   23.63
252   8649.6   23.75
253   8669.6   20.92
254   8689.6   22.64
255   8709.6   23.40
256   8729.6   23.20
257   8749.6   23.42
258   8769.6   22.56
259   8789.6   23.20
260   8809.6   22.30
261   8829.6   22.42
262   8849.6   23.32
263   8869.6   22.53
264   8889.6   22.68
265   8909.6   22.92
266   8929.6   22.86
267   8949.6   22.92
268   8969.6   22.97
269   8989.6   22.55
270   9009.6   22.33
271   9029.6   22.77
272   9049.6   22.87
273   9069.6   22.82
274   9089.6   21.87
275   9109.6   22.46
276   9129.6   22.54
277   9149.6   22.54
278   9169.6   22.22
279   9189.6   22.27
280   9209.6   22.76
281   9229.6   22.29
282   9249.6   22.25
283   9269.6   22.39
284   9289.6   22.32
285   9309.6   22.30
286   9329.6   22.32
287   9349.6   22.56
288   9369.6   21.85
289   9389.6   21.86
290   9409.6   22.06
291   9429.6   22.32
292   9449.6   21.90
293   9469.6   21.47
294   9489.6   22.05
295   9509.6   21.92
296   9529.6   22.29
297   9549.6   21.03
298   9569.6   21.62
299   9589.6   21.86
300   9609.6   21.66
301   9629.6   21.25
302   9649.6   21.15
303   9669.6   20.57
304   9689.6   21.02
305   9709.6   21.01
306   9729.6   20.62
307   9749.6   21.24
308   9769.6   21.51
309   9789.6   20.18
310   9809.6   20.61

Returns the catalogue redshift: 0.00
